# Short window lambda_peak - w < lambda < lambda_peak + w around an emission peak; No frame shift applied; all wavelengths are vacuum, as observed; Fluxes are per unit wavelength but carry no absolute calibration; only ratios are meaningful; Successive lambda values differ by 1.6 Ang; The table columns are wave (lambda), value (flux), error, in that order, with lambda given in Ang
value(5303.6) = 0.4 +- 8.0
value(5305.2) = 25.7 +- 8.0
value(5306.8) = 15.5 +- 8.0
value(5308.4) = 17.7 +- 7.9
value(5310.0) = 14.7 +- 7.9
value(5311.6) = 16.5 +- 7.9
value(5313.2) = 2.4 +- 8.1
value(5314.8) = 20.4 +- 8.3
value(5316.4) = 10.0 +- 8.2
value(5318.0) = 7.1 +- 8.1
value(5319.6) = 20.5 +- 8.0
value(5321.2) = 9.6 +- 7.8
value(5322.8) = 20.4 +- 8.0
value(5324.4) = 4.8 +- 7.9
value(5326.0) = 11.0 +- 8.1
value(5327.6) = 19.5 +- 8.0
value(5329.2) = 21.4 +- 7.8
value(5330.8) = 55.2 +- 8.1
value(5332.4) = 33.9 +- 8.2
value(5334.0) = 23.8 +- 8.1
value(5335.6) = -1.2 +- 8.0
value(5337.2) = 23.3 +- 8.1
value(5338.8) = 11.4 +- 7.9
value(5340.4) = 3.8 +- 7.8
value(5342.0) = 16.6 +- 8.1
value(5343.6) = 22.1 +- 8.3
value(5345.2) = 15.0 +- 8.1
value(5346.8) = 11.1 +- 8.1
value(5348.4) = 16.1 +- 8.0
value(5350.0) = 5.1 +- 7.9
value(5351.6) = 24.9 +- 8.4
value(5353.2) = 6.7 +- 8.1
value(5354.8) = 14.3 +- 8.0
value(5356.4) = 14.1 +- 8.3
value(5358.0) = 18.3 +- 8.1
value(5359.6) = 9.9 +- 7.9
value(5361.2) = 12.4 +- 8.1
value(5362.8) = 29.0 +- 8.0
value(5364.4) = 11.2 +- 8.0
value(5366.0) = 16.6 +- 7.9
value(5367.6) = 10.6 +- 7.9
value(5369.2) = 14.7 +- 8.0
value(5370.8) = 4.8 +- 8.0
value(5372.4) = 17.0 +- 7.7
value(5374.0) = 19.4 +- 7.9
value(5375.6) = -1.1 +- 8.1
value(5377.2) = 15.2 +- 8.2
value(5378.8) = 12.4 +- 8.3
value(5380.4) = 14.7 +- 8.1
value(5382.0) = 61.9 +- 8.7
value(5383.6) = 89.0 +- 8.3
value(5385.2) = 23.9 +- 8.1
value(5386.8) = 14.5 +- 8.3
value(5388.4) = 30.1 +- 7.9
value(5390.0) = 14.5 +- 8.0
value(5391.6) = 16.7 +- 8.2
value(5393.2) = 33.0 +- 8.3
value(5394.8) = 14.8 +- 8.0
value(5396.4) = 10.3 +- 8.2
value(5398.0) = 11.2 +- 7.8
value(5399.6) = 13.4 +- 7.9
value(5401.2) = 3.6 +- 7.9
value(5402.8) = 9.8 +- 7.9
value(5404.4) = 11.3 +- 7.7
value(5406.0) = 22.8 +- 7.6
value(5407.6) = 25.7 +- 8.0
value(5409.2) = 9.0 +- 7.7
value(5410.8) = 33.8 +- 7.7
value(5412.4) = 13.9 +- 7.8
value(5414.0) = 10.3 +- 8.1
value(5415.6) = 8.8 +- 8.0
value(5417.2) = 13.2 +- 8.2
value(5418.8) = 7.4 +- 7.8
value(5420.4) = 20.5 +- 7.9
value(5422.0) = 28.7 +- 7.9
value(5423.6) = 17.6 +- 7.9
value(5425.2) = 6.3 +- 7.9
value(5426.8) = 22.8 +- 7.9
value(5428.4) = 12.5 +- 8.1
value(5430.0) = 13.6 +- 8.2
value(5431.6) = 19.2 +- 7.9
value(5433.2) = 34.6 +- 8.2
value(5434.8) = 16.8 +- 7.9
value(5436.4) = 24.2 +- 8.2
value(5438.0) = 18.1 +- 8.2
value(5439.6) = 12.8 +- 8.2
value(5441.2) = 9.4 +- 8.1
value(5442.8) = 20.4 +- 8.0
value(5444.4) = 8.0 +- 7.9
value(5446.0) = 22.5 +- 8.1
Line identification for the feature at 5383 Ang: [O III]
